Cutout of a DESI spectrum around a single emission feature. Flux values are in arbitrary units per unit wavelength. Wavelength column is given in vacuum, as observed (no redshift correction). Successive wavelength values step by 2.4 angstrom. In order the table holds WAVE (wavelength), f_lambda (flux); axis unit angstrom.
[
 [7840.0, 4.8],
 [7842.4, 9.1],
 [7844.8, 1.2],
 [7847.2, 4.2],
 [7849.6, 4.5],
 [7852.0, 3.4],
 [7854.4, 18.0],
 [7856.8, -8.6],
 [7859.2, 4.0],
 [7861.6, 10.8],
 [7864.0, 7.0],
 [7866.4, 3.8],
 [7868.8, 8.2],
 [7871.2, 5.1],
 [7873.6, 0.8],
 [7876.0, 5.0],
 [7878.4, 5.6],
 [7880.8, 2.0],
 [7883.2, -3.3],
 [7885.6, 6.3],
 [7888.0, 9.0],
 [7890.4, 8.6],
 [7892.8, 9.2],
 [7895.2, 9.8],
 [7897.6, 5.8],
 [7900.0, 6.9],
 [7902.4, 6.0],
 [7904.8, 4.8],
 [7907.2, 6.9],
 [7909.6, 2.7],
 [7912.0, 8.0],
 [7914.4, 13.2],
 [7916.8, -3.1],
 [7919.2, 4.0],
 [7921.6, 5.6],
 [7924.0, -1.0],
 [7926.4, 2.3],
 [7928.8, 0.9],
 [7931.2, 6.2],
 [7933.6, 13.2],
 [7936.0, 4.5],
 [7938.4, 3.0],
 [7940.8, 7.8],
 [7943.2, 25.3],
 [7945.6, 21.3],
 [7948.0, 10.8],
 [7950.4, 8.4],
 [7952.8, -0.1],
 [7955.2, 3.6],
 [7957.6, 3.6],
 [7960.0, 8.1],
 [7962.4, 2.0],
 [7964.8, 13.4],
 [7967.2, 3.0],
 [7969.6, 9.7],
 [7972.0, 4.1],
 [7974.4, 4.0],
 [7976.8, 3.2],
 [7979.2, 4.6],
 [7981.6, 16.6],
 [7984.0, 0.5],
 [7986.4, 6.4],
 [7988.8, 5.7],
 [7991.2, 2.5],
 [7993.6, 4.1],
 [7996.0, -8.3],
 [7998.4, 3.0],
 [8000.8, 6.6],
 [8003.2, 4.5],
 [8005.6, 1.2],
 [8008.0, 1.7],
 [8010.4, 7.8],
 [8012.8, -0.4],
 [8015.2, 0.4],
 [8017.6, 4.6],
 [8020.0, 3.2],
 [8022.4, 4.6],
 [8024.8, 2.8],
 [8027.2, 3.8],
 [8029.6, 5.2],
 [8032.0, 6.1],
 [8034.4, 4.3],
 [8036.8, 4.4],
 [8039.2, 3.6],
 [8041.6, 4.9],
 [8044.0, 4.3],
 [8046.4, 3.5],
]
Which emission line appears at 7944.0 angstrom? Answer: Hgamma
